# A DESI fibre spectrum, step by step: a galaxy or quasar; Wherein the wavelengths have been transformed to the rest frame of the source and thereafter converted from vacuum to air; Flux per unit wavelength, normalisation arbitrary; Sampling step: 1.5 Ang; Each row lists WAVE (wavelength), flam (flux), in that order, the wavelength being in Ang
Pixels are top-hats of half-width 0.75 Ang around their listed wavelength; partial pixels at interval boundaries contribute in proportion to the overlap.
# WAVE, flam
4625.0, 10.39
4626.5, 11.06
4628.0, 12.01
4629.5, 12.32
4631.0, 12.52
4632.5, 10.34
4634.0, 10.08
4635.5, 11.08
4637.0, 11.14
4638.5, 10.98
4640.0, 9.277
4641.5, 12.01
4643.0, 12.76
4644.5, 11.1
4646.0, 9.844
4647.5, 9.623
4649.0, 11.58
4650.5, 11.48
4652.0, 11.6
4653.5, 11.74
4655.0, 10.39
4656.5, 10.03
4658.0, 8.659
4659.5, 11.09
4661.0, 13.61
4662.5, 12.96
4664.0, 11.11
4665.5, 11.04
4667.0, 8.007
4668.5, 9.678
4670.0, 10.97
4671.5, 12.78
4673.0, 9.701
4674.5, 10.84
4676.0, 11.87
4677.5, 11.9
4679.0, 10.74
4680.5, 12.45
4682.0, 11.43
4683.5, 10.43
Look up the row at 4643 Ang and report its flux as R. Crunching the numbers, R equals 12.76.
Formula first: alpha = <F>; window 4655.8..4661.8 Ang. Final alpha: 10.9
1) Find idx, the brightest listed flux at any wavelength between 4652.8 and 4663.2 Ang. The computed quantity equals 13.61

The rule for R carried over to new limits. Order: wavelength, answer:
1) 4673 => 9.701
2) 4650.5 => 11.48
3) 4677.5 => 11.9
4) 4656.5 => 10.03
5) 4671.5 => 12.78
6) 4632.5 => 10.34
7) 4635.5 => 11.08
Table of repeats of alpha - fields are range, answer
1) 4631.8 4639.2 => 10.7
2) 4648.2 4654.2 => 11.6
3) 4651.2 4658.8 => 10.5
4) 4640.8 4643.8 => 12.4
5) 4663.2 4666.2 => 11.1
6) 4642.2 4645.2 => 11.9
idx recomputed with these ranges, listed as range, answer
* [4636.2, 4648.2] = 12.76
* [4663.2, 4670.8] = 11.11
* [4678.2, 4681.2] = 12.45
